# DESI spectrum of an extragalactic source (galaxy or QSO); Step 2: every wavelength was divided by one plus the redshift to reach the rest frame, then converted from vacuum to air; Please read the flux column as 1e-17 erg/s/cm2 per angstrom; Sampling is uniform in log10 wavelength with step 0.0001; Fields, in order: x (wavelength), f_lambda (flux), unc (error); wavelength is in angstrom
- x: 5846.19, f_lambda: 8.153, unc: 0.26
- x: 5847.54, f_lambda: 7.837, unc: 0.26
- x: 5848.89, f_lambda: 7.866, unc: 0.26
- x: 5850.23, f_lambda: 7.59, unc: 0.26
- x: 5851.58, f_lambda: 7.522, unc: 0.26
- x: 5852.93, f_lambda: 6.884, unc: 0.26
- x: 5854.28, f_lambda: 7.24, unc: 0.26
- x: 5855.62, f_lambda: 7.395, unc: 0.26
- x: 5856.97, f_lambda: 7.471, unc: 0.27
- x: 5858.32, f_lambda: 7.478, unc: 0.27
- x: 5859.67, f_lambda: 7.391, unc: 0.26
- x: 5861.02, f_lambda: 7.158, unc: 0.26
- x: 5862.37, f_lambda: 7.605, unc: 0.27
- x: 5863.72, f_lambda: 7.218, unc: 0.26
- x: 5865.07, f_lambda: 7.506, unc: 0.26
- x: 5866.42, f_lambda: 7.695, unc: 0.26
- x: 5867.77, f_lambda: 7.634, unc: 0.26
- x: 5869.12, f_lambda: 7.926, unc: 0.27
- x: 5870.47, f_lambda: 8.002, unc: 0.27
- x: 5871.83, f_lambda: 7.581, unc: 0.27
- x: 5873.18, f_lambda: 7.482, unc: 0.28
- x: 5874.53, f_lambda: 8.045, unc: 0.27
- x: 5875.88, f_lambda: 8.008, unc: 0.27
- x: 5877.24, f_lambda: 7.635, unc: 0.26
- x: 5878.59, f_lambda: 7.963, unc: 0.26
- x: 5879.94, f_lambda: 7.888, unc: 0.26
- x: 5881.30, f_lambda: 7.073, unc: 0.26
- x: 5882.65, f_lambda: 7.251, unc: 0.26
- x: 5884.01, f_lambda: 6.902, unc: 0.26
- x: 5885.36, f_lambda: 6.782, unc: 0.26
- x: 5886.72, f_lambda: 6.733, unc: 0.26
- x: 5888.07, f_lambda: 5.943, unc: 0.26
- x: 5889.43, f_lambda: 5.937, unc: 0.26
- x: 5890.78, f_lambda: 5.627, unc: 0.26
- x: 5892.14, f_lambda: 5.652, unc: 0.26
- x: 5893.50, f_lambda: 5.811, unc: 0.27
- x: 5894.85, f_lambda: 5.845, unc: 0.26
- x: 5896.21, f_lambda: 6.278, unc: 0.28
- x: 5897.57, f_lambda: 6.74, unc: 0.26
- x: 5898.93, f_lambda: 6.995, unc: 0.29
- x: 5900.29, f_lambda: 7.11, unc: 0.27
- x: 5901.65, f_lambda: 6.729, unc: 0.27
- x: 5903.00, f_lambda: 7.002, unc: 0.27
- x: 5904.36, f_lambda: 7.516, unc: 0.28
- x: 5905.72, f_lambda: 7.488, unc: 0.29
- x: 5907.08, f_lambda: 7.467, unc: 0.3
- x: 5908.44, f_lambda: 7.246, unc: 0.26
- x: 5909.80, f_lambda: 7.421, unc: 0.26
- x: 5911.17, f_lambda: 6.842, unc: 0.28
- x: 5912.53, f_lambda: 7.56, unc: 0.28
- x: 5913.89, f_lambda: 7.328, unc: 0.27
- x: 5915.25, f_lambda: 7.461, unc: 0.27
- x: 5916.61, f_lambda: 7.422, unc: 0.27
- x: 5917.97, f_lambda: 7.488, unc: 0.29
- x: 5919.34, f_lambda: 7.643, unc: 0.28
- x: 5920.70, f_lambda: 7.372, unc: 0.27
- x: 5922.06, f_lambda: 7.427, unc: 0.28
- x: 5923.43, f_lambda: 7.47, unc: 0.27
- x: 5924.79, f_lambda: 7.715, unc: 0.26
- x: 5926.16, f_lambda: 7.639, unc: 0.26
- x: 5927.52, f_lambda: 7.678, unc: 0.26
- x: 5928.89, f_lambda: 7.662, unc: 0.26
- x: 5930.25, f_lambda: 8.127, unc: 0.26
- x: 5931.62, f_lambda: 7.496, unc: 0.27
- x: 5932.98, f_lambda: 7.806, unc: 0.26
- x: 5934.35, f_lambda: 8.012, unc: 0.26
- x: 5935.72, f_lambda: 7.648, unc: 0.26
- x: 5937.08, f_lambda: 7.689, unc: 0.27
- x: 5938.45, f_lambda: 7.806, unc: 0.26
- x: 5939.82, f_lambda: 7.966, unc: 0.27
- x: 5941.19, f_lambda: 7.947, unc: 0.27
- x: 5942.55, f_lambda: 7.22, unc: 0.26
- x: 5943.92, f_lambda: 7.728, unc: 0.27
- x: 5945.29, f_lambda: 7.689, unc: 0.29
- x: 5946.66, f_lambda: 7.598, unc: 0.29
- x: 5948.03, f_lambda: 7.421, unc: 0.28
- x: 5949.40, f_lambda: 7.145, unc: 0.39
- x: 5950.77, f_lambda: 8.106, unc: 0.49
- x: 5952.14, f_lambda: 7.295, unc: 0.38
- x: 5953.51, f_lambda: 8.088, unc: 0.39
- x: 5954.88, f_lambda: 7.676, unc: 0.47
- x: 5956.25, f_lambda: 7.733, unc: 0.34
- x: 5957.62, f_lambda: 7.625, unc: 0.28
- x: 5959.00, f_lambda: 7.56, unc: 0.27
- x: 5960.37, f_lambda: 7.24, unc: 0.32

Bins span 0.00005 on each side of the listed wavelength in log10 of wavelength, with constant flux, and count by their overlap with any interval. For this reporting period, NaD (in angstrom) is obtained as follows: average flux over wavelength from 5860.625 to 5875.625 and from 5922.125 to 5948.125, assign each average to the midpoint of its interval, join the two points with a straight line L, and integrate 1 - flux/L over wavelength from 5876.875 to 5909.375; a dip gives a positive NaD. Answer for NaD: 3.6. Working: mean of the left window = 7.64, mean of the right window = 7.7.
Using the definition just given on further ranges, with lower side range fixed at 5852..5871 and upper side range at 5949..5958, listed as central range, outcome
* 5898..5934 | 0.8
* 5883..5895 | 2.2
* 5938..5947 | -0.1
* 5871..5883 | -0.3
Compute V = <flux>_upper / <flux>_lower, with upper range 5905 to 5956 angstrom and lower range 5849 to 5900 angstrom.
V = 1.06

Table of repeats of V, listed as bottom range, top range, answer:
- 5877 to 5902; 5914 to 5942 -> 1.15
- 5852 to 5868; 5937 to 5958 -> 1.04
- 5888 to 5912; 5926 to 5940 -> 1.17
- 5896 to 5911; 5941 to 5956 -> 1.07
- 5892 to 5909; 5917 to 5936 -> 1.13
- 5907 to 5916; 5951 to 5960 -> 1.05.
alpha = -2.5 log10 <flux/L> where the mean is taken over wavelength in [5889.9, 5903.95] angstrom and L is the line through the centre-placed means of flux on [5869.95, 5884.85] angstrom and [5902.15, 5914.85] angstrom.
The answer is 0.16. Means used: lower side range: 7.61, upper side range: 7.32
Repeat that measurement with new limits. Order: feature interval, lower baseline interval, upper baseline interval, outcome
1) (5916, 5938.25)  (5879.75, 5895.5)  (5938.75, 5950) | -0.06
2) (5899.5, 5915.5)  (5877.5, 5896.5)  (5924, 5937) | -0.02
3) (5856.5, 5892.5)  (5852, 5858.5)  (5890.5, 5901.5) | -0.07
